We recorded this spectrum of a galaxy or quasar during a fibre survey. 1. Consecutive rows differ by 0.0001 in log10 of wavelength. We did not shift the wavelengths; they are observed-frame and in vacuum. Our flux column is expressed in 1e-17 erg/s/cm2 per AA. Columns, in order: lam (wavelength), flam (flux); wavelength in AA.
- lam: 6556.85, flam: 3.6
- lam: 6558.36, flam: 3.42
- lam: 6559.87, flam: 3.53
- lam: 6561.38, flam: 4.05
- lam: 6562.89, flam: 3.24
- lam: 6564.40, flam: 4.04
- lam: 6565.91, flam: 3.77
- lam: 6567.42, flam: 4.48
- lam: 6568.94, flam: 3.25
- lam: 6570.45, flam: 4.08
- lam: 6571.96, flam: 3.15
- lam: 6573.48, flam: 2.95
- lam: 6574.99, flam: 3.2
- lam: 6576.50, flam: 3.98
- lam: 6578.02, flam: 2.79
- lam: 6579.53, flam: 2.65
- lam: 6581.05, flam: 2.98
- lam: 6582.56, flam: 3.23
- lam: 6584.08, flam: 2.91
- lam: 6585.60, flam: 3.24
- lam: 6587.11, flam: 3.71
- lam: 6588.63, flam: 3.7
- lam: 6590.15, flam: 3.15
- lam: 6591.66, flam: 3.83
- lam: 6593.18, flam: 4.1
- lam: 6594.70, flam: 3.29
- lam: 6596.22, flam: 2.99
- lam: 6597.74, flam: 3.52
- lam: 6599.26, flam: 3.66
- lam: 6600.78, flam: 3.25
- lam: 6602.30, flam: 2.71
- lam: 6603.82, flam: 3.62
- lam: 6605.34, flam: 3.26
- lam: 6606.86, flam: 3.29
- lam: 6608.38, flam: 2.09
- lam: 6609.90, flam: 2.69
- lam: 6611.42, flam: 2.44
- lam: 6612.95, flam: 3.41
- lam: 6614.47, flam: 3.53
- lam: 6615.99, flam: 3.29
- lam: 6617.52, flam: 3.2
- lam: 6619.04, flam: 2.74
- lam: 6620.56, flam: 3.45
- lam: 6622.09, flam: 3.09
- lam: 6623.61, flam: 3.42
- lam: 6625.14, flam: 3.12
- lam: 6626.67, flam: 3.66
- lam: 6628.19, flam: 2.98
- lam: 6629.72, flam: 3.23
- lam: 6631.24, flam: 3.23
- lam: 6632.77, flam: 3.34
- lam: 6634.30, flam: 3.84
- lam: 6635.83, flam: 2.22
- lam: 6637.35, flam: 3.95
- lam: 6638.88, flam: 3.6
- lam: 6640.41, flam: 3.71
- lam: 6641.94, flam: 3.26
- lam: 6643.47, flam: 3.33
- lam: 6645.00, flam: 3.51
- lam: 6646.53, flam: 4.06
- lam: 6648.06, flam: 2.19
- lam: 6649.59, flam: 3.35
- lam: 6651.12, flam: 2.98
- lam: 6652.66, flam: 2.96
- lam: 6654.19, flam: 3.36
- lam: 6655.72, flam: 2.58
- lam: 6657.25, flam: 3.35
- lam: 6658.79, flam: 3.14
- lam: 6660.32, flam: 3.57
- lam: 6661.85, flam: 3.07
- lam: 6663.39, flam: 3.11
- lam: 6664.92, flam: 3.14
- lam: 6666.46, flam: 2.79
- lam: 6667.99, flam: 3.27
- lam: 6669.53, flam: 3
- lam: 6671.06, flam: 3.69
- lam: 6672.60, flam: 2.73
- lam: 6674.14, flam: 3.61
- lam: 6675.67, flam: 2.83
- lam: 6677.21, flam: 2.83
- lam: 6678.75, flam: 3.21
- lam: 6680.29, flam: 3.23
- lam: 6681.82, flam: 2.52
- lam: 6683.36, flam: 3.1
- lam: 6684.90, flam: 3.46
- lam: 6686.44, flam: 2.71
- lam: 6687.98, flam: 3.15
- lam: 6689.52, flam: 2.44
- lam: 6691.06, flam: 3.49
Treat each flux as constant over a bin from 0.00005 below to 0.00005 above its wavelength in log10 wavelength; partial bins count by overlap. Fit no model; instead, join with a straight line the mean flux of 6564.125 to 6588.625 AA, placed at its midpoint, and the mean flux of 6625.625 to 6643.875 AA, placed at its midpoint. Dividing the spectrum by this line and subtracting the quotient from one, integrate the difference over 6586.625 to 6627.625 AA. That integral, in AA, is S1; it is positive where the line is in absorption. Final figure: 1.4 AA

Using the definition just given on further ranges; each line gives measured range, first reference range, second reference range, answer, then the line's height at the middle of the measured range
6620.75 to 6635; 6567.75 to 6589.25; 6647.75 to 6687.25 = -0.7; 3.17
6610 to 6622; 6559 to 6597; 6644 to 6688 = 0.7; 3.31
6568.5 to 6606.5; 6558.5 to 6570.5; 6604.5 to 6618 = 0.7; 3.4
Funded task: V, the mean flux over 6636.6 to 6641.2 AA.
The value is 3.75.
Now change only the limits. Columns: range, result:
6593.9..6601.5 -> 3.34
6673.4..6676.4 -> 3.23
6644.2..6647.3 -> 3.78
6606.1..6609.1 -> 2.7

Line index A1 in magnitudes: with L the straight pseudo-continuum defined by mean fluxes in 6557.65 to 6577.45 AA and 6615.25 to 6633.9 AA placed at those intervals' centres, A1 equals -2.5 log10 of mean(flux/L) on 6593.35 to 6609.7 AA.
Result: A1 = 0.07 mag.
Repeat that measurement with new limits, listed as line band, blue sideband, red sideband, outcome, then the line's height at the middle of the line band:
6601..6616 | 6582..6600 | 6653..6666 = 0.116 mag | 3.37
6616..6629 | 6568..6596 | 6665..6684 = 0.004 mag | 3.22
